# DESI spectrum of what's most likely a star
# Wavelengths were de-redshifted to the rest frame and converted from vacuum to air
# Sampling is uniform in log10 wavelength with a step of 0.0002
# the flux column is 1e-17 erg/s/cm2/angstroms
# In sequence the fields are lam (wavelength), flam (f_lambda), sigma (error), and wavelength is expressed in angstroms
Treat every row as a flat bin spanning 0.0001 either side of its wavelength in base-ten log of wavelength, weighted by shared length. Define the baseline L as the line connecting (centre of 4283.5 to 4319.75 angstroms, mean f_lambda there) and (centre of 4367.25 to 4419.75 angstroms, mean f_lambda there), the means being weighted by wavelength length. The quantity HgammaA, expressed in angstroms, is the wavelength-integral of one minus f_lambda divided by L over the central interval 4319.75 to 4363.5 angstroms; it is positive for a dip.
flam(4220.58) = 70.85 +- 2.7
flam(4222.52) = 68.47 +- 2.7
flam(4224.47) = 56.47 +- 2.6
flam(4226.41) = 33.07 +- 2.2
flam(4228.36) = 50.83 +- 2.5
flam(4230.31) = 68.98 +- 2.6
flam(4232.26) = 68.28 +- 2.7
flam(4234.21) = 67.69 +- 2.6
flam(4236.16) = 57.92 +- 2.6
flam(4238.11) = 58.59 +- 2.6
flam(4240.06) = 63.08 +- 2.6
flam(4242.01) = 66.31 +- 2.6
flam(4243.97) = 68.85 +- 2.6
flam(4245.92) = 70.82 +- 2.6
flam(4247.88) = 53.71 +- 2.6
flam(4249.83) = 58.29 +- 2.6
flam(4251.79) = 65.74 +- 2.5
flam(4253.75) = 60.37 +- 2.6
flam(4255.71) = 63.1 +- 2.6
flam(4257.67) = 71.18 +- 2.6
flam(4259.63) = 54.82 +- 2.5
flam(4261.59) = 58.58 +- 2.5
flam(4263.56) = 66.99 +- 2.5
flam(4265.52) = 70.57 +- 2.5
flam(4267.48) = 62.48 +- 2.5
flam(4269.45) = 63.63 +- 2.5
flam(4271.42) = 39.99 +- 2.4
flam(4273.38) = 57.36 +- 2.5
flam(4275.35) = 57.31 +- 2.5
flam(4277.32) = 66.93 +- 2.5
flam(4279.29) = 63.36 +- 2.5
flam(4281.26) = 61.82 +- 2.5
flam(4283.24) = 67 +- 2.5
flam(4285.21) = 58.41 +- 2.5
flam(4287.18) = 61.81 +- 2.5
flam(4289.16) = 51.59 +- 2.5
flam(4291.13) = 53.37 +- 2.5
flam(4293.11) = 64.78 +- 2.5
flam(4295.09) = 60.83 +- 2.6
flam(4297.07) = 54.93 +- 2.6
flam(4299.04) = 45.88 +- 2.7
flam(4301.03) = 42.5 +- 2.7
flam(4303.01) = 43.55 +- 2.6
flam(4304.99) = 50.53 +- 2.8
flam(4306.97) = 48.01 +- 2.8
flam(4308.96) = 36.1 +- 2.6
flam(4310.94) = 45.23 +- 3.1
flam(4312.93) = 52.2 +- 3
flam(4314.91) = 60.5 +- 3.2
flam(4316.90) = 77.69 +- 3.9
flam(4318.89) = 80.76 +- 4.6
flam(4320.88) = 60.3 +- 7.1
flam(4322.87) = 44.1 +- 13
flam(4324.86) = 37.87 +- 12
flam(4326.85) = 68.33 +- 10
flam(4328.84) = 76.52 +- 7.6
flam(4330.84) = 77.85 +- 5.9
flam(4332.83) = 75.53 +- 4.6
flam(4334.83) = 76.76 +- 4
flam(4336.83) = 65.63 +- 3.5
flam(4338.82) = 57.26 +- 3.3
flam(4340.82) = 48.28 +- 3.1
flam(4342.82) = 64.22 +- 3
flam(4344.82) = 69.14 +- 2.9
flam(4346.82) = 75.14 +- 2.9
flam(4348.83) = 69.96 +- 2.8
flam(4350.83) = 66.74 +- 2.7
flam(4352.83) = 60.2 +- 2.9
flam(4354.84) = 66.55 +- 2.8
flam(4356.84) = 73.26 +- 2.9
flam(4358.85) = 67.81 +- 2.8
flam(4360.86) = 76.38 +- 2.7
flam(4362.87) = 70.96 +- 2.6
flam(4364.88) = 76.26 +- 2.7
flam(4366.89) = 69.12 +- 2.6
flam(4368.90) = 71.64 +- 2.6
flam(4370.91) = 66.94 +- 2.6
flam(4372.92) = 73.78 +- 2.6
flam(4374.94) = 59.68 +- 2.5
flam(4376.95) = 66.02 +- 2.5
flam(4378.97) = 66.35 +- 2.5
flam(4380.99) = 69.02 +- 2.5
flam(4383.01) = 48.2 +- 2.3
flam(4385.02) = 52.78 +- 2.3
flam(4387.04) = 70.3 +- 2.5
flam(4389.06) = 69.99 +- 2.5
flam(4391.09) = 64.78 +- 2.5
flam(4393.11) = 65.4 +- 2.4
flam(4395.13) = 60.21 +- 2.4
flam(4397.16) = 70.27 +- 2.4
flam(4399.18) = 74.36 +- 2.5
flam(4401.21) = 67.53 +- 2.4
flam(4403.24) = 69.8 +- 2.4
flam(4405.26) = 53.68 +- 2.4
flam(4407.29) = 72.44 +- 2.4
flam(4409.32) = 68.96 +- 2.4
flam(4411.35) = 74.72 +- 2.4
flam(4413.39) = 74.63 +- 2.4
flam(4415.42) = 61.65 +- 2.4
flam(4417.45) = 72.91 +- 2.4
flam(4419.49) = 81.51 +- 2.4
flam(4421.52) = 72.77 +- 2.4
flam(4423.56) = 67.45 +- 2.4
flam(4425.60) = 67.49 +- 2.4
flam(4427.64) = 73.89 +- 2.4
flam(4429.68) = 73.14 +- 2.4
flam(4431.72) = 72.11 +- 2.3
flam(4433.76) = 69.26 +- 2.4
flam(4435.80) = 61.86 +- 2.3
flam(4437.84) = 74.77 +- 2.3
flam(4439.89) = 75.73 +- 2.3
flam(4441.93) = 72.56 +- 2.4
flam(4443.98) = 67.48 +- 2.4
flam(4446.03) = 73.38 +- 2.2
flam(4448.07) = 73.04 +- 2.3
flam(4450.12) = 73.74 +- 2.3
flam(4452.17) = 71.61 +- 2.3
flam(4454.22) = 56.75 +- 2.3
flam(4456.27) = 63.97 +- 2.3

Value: -4.01 angstroms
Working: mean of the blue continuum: 55.1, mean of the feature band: 65.9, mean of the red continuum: 67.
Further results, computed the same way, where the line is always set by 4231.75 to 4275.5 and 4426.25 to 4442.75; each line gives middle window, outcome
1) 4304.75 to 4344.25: 3.2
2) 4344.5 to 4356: -0.1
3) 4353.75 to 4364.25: -0.5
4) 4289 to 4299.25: 1.3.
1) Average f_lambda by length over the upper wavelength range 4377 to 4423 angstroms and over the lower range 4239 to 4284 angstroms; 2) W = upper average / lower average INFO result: 1.1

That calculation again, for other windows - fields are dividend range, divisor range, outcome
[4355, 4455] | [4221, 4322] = 1.17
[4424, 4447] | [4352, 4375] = 1.02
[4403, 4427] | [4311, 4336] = 1.08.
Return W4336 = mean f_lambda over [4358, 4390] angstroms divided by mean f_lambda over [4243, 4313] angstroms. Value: 1.17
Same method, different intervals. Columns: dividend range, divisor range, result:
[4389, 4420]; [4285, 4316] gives 1.33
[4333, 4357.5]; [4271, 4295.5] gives 1.12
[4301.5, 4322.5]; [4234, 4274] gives 0.89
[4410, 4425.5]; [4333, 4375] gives 1.05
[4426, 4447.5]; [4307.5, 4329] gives 1.25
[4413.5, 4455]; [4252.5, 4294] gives 1.17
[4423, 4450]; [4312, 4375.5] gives 1.06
